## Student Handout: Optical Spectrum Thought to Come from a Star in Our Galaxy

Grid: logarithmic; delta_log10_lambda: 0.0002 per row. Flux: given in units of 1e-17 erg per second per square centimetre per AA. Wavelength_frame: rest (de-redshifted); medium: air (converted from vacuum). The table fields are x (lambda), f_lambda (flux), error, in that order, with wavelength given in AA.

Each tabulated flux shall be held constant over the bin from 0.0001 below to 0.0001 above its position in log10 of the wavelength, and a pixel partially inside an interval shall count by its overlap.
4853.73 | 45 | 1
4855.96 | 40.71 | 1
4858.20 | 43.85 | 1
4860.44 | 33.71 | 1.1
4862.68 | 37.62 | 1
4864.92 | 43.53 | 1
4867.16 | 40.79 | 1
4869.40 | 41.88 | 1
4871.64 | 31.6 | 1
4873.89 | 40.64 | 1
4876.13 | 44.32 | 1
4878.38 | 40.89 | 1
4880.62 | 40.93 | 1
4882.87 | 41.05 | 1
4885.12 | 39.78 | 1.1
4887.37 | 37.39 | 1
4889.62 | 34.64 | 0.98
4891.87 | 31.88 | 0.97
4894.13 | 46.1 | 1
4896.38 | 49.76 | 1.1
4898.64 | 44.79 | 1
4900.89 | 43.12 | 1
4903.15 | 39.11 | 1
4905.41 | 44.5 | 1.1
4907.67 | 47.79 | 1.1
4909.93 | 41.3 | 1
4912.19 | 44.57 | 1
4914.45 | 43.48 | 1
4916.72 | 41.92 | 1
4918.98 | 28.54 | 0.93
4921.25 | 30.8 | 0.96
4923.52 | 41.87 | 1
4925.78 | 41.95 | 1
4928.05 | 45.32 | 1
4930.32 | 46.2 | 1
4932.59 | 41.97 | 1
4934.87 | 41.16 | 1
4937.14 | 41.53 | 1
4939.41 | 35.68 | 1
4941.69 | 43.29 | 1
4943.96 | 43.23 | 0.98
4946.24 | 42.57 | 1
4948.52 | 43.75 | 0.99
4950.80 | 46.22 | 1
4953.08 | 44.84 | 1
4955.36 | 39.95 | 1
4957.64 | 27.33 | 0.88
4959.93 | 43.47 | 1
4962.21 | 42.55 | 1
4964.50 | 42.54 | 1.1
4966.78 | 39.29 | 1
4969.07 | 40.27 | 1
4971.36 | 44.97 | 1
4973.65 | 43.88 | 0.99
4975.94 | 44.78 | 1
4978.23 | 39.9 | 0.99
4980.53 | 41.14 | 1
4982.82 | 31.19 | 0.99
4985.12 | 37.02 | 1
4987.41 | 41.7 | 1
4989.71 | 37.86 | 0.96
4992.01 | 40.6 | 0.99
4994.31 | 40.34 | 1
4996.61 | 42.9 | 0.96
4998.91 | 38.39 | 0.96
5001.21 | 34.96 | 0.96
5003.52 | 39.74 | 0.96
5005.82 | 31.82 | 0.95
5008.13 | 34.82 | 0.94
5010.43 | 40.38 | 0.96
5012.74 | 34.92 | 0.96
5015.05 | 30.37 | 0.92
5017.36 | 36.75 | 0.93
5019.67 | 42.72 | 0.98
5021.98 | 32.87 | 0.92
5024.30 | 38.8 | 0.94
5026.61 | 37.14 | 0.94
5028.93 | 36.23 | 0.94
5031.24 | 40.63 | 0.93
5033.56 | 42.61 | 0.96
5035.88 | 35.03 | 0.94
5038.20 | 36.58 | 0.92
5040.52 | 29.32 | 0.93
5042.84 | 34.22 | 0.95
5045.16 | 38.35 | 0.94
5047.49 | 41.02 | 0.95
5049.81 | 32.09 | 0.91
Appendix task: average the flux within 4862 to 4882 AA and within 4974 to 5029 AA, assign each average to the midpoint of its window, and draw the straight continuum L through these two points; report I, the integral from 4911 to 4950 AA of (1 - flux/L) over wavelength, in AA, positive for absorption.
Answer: -1.9 AA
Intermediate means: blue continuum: 40.3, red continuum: 37.9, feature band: 41.1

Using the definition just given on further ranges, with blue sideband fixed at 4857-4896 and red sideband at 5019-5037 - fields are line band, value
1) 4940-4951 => -1.2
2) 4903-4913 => -1.1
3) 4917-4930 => 0.2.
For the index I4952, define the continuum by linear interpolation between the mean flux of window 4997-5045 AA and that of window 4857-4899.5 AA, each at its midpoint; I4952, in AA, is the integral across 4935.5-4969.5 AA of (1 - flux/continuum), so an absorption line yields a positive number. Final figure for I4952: -2.5 AA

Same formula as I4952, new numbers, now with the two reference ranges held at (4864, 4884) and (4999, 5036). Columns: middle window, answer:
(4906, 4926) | -0.37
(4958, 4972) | -1.08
